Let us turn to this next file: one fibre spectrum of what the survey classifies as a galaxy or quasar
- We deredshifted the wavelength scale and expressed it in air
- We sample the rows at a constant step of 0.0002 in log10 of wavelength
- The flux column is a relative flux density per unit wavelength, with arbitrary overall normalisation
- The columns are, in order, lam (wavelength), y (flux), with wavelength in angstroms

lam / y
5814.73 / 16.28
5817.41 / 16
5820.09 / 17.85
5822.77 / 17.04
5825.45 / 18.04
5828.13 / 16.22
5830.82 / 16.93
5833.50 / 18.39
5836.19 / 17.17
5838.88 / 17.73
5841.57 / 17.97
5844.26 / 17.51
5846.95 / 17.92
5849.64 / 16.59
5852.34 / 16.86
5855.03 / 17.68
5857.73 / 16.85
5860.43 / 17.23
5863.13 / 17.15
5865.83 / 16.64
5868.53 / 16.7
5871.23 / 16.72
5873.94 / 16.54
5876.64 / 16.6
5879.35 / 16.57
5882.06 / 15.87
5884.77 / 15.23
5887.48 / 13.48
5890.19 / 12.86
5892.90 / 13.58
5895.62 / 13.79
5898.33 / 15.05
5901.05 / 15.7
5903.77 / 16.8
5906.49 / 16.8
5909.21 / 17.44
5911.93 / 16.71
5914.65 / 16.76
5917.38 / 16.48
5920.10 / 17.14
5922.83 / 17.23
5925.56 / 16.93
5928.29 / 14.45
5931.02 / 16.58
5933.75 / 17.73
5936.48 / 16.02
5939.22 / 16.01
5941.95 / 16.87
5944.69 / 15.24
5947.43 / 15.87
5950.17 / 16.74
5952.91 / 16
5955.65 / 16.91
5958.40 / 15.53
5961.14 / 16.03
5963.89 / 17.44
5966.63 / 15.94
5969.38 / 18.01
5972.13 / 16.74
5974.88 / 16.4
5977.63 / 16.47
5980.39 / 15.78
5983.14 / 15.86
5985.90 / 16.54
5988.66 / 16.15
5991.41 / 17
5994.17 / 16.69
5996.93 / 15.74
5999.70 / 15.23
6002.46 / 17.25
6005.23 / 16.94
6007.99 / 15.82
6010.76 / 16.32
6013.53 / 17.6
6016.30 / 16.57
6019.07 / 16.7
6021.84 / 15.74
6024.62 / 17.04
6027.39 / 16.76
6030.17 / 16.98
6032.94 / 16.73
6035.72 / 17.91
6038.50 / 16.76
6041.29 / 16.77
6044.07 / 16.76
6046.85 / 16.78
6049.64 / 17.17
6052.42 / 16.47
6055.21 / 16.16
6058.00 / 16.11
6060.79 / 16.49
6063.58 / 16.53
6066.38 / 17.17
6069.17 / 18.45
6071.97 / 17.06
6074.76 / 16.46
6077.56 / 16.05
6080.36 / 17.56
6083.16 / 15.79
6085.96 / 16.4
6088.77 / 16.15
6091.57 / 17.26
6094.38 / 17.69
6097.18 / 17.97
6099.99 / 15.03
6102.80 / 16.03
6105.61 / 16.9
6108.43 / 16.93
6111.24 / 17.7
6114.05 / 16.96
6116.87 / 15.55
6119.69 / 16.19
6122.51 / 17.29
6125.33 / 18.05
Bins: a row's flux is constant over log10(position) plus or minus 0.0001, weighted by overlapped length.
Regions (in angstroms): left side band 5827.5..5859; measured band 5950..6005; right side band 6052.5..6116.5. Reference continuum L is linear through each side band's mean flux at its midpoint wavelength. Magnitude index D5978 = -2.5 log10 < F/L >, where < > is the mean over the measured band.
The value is 0.04 mag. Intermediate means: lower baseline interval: 17.3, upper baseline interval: 16.7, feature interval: 16.4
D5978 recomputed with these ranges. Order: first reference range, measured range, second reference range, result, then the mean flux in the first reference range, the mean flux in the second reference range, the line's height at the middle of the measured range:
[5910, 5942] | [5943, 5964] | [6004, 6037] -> 0.03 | 16.6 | 16.8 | 16.6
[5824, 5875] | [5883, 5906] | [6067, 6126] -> 0.17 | 17.2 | 16.8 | 17.1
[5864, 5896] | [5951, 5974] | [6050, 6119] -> -0.04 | 15.5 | 16.7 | 16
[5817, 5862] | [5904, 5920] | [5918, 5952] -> -0.02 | 17.3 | 16.4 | 16.6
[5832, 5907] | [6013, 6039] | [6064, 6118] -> -0.01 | 16.3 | 16.8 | 16.7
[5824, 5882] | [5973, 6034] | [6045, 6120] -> 0.02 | 17.1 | 16.7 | 16.9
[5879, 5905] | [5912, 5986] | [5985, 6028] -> -0.05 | 14.8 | 16.5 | 15.7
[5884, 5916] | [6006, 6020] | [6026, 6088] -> -0.02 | 15.4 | 16.8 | 16.4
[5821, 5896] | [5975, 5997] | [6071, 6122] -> 0.02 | 16.5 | 16.7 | 16.6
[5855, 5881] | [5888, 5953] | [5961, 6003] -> 0.04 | 16.8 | 16.5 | 16.6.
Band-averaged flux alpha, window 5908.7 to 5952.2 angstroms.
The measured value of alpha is 16.5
